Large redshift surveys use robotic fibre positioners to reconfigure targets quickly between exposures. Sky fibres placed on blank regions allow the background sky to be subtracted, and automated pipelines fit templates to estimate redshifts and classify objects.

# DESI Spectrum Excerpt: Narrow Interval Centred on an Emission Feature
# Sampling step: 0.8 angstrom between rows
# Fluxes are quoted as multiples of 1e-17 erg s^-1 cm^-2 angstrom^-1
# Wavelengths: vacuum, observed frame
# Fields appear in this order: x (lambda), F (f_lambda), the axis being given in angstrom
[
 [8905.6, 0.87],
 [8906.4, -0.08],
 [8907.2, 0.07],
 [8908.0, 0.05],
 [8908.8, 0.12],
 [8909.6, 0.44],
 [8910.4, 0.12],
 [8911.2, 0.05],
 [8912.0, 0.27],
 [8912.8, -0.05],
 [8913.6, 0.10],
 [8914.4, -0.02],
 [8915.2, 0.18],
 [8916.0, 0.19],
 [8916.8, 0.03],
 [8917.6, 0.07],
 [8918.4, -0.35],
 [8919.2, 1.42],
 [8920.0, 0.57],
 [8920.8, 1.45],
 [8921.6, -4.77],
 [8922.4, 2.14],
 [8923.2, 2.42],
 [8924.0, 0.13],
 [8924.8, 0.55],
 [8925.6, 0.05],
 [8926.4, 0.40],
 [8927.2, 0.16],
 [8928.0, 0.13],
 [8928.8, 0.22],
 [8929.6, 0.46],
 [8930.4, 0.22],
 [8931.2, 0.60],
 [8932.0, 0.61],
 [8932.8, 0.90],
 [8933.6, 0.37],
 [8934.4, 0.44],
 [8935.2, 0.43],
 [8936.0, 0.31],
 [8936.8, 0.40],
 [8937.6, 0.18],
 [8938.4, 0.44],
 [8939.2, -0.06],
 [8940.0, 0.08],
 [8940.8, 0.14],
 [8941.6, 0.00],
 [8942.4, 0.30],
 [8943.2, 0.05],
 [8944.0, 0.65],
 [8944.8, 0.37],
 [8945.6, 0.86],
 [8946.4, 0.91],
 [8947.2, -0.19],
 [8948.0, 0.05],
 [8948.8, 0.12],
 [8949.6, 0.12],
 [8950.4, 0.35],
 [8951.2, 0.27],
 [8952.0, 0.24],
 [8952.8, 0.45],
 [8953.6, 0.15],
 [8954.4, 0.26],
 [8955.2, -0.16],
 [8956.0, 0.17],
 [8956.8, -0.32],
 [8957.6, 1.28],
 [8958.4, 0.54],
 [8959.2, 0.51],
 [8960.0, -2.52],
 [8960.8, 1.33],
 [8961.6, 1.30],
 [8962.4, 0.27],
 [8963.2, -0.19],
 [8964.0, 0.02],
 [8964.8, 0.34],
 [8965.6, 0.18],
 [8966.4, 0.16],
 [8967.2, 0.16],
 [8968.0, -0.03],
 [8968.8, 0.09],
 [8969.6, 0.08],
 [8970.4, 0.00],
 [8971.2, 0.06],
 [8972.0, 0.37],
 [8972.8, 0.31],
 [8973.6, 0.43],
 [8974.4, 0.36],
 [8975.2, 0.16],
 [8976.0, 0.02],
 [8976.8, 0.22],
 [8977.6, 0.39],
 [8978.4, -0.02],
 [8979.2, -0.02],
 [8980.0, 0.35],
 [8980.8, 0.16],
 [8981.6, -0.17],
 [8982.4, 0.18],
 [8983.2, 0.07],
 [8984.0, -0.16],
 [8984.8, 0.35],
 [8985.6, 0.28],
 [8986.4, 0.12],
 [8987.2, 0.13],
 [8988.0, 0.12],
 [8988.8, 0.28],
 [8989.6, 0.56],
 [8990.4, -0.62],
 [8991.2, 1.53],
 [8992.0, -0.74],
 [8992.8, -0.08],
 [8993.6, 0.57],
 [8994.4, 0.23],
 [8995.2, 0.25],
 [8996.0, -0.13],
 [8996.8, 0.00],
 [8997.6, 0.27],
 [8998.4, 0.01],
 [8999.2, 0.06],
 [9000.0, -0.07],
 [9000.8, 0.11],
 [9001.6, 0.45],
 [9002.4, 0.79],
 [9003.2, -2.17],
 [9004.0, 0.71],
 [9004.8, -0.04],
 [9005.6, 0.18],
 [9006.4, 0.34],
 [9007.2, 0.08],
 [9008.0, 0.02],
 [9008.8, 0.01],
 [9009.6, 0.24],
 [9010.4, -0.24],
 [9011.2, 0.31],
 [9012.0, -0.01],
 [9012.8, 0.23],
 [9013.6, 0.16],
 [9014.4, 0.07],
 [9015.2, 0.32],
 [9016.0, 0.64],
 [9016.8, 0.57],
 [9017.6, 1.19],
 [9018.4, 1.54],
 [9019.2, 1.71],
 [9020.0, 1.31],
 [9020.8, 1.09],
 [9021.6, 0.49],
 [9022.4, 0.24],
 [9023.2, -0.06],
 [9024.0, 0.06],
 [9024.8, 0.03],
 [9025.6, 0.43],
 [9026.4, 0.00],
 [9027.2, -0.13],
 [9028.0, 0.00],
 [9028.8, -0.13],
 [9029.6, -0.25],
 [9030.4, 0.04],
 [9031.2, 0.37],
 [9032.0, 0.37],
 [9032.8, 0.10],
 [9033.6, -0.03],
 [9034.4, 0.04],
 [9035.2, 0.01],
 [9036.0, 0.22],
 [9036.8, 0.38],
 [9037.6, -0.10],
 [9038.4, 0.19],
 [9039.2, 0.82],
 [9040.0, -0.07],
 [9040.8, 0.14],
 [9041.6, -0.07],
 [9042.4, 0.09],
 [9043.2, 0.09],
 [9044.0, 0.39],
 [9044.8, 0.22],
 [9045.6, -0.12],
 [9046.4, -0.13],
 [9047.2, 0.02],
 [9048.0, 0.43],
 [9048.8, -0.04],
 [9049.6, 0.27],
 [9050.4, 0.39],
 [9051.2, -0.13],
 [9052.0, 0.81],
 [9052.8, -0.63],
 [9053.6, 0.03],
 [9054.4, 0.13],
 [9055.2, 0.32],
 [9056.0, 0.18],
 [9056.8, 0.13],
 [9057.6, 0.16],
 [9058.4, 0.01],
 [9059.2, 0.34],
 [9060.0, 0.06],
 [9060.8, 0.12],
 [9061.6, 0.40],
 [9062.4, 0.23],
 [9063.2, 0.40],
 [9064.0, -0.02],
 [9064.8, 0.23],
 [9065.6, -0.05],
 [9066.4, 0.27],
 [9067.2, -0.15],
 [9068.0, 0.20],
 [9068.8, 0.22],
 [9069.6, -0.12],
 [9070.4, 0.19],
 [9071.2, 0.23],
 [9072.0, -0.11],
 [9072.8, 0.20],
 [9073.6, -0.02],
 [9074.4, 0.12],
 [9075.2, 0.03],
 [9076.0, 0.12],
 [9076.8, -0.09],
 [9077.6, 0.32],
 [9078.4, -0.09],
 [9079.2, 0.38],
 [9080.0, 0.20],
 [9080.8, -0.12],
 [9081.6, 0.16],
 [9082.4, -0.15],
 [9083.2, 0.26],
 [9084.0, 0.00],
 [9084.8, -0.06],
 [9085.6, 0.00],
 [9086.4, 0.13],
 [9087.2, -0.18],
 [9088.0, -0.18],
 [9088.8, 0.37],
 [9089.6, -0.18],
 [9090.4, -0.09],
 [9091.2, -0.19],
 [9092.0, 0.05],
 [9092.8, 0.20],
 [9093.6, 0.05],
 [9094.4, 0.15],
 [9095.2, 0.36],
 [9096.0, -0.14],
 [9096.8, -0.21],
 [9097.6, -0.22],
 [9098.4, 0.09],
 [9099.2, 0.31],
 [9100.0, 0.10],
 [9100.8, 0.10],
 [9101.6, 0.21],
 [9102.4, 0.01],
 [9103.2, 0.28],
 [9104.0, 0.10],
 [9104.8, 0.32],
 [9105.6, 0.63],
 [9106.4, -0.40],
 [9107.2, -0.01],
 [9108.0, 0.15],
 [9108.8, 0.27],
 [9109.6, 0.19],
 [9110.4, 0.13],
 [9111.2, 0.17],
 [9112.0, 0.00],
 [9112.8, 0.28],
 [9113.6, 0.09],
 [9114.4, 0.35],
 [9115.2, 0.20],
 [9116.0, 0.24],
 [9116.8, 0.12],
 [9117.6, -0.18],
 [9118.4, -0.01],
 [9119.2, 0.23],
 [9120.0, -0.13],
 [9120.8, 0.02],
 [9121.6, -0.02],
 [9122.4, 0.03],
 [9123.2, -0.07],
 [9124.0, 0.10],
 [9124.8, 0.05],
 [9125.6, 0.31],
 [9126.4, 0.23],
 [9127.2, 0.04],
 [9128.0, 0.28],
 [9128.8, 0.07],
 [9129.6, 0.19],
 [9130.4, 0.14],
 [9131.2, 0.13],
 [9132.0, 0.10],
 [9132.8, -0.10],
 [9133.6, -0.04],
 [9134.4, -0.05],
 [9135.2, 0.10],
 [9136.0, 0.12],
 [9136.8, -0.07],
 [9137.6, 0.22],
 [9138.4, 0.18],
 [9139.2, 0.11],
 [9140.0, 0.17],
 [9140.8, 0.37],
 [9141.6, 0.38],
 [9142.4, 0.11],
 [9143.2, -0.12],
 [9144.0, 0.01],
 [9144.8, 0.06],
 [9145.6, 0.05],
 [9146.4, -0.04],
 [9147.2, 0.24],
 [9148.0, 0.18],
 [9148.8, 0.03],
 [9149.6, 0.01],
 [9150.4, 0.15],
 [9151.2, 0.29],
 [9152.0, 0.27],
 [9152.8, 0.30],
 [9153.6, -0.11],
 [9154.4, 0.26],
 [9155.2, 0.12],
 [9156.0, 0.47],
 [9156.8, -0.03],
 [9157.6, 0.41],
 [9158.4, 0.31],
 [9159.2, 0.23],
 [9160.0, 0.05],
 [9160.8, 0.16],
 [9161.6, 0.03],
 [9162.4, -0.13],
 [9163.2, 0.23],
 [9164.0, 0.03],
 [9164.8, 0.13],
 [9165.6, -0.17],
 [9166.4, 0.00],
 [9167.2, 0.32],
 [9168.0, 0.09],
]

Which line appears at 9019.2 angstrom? [O III]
